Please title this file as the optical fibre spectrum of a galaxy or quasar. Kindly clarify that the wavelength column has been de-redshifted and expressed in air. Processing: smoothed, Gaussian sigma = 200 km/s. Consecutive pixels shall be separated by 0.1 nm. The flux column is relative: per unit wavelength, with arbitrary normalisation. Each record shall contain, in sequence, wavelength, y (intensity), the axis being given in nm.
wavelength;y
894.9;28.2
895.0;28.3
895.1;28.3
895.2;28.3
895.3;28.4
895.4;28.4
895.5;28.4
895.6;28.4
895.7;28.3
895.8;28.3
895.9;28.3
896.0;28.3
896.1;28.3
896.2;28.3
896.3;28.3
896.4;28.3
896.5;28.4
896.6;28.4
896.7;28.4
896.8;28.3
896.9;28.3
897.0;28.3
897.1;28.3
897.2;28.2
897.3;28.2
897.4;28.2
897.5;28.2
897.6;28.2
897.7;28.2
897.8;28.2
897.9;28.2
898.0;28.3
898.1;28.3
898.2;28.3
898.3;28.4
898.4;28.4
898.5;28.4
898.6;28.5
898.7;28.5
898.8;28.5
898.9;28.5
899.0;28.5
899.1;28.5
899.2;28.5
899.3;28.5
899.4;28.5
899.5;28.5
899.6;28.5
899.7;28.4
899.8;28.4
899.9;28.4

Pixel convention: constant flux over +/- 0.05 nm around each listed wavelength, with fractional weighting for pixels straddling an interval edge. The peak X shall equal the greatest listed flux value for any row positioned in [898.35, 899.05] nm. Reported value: 28.5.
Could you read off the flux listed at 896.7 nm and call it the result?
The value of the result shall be 28.4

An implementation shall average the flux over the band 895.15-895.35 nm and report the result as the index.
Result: 28.4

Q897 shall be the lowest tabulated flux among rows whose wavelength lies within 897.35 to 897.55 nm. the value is 28.2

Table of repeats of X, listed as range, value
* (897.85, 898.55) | 28.4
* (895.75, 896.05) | 28.3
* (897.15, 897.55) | 28.2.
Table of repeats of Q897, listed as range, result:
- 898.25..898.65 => 28.4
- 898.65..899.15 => 28.5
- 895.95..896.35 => 28.3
